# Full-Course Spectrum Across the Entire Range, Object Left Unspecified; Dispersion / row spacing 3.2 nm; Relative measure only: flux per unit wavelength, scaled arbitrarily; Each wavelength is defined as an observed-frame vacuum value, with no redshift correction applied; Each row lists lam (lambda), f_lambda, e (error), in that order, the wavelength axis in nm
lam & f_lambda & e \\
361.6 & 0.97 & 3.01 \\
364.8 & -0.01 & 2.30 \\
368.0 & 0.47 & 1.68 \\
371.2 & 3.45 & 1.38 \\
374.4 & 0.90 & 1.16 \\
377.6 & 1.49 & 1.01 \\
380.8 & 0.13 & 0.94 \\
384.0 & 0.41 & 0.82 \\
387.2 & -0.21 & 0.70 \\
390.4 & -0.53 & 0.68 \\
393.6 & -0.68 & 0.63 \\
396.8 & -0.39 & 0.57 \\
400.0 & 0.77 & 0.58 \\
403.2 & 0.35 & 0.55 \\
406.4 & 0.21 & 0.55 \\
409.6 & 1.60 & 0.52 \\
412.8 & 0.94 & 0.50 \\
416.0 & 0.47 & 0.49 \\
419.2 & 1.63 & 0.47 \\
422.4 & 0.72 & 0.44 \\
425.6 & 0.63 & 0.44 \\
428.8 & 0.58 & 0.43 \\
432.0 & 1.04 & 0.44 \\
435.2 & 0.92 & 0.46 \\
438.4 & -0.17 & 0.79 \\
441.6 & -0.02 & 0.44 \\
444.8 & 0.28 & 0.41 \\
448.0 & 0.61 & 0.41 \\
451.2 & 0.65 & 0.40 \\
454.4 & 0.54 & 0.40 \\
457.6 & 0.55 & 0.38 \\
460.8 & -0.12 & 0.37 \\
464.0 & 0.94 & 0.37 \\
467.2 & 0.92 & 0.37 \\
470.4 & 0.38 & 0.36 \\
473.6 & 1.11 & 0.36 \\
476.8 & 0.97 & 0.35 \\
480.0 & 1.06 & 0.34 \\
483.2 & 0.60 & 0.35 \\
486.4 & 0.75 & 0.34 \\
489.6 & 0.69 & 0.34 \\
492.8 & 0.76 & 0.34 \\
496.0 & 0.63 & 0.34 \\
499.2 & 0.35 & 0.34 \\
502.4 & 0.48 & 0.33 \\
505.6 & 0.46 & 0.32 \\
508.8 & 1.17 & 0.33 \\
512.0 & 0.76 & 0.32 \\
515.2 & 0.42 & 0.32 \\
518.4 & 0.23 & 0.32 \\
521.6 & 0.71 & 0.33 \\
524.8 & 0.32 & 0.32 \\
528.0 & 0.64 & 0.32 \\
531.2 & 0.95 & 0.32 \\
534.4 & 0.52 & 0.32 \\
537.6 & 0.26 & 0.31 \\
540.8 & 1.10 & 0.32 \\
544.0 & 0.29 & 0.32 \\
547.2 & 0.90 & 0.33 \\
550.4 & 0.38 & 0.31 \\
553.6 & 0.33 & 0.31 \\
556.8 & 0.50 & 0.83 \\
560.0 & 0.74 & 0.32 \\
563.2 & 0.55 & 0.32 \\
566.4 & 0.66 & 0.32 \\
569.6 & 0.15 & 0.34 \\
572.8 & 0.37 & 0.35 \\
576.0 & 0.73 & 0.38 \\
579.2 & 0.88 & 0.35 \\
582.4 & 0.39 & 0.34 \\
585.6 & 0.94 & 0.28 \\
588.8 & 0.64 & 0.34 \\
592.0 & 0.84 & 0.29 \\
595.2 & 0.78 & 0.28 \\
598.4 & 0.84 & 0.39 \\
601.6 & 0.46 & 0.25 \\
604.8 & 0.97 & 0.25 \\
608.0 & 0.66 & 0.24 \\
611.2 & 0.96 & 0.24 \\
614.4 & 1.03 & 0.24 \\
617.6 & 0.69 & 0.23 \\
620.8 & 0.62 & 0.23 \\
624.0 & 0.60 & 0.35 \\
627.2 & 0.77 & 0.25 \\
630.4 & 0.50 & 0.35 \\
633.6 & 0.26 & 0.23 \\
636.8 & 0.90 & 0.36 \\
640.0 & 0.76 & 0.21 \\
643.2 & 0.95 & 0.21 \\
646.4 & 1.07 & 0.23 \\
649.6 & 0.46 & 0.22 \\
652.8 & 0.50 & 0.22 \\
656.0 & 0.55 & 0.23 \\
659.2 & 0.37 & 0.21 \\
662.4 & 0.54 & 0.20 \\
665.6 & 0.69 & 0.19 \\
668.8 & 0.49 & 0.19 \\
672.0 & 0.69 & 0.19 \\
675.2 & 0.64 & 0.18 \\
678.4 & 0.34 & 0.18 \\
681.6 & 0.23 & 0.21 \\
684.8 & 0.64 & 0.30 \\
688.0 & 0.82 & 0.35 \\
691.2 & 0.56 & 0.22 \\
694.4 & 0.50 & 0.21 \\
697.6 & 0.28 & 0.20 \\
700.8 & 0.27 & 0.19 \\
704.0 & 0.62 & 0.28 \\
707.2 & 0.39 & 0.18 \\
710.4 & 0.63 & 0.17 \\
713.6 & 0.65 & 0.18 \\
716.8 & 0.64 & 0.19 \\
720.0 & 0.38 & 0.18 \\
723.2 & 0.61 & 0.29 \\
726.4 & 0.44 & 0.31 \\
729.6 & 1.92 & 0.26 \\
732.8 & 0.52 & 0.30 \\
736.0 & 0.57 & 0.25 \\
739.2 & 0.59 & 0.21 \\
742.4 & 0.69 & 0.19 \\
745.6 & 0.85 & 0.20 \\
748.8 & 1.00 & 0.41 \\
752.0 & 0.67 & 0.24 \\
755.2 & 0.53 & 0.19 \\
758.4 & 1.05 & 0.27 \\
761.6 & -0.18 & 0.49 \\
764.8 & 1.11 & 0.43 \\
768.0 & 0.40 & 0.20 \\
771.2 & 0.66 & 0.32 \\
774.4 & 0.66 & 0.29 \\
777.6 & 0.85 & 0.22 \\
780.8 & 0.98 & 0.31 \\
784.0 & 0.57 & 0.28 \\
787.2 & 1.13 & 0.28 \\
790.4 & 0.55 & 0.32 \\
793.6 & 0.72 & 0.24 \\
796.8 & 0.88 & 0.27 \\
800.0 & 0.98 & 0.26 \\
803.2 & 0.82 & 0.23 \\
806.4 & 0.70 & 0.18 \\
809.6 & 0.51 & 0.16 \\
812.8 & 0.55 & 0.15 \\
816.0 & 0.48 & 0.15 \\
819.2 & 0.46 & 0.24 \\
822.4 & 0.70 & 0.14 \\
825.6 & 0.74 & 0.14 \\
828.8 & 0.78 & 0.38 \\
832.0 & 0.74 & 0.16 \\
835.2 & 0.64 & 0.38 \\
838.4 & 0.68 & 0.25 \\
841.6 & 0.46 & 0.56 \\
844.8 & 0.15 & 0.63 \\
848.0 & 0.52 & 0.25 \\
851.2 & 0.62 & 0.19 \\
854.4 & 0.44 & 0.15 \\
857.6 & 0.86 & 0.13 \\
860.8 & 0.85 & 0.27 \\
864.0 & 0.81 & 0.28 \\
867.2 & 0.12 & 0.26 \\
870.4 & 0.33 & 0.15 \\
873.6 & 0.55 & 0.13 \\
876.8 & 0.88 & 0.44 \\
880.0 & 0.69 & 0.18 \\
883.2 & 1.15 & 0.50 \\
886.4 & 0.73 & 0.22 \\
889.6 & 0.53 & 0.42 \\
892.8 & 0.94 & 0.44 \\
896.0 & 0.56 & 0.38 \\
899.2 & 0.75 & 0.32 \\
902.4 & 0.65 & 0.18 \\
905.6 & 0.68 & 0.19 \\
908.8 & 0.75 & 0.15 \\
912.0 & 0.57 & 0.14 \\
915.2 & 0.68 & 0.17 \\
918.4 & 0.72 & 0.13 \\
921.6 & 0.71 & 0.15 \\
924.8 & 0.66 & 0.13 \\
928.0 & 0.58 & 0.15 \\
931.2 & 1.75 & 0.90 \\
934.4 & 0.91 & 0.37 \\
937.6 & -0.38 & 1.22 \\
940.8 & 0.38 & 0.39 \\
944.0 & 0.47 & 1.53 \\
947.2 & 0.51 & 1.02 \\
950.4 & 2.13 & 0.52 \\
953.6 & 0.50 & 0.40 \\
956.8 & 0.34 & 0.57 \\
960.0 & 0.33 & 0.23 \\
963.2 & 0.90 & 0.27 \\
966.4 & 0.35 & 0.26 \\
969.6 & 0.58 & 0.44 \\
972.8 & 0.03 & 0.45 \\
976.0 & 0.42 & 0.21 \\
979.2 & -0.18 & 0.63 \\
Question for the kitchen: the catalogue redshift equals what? 0.96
